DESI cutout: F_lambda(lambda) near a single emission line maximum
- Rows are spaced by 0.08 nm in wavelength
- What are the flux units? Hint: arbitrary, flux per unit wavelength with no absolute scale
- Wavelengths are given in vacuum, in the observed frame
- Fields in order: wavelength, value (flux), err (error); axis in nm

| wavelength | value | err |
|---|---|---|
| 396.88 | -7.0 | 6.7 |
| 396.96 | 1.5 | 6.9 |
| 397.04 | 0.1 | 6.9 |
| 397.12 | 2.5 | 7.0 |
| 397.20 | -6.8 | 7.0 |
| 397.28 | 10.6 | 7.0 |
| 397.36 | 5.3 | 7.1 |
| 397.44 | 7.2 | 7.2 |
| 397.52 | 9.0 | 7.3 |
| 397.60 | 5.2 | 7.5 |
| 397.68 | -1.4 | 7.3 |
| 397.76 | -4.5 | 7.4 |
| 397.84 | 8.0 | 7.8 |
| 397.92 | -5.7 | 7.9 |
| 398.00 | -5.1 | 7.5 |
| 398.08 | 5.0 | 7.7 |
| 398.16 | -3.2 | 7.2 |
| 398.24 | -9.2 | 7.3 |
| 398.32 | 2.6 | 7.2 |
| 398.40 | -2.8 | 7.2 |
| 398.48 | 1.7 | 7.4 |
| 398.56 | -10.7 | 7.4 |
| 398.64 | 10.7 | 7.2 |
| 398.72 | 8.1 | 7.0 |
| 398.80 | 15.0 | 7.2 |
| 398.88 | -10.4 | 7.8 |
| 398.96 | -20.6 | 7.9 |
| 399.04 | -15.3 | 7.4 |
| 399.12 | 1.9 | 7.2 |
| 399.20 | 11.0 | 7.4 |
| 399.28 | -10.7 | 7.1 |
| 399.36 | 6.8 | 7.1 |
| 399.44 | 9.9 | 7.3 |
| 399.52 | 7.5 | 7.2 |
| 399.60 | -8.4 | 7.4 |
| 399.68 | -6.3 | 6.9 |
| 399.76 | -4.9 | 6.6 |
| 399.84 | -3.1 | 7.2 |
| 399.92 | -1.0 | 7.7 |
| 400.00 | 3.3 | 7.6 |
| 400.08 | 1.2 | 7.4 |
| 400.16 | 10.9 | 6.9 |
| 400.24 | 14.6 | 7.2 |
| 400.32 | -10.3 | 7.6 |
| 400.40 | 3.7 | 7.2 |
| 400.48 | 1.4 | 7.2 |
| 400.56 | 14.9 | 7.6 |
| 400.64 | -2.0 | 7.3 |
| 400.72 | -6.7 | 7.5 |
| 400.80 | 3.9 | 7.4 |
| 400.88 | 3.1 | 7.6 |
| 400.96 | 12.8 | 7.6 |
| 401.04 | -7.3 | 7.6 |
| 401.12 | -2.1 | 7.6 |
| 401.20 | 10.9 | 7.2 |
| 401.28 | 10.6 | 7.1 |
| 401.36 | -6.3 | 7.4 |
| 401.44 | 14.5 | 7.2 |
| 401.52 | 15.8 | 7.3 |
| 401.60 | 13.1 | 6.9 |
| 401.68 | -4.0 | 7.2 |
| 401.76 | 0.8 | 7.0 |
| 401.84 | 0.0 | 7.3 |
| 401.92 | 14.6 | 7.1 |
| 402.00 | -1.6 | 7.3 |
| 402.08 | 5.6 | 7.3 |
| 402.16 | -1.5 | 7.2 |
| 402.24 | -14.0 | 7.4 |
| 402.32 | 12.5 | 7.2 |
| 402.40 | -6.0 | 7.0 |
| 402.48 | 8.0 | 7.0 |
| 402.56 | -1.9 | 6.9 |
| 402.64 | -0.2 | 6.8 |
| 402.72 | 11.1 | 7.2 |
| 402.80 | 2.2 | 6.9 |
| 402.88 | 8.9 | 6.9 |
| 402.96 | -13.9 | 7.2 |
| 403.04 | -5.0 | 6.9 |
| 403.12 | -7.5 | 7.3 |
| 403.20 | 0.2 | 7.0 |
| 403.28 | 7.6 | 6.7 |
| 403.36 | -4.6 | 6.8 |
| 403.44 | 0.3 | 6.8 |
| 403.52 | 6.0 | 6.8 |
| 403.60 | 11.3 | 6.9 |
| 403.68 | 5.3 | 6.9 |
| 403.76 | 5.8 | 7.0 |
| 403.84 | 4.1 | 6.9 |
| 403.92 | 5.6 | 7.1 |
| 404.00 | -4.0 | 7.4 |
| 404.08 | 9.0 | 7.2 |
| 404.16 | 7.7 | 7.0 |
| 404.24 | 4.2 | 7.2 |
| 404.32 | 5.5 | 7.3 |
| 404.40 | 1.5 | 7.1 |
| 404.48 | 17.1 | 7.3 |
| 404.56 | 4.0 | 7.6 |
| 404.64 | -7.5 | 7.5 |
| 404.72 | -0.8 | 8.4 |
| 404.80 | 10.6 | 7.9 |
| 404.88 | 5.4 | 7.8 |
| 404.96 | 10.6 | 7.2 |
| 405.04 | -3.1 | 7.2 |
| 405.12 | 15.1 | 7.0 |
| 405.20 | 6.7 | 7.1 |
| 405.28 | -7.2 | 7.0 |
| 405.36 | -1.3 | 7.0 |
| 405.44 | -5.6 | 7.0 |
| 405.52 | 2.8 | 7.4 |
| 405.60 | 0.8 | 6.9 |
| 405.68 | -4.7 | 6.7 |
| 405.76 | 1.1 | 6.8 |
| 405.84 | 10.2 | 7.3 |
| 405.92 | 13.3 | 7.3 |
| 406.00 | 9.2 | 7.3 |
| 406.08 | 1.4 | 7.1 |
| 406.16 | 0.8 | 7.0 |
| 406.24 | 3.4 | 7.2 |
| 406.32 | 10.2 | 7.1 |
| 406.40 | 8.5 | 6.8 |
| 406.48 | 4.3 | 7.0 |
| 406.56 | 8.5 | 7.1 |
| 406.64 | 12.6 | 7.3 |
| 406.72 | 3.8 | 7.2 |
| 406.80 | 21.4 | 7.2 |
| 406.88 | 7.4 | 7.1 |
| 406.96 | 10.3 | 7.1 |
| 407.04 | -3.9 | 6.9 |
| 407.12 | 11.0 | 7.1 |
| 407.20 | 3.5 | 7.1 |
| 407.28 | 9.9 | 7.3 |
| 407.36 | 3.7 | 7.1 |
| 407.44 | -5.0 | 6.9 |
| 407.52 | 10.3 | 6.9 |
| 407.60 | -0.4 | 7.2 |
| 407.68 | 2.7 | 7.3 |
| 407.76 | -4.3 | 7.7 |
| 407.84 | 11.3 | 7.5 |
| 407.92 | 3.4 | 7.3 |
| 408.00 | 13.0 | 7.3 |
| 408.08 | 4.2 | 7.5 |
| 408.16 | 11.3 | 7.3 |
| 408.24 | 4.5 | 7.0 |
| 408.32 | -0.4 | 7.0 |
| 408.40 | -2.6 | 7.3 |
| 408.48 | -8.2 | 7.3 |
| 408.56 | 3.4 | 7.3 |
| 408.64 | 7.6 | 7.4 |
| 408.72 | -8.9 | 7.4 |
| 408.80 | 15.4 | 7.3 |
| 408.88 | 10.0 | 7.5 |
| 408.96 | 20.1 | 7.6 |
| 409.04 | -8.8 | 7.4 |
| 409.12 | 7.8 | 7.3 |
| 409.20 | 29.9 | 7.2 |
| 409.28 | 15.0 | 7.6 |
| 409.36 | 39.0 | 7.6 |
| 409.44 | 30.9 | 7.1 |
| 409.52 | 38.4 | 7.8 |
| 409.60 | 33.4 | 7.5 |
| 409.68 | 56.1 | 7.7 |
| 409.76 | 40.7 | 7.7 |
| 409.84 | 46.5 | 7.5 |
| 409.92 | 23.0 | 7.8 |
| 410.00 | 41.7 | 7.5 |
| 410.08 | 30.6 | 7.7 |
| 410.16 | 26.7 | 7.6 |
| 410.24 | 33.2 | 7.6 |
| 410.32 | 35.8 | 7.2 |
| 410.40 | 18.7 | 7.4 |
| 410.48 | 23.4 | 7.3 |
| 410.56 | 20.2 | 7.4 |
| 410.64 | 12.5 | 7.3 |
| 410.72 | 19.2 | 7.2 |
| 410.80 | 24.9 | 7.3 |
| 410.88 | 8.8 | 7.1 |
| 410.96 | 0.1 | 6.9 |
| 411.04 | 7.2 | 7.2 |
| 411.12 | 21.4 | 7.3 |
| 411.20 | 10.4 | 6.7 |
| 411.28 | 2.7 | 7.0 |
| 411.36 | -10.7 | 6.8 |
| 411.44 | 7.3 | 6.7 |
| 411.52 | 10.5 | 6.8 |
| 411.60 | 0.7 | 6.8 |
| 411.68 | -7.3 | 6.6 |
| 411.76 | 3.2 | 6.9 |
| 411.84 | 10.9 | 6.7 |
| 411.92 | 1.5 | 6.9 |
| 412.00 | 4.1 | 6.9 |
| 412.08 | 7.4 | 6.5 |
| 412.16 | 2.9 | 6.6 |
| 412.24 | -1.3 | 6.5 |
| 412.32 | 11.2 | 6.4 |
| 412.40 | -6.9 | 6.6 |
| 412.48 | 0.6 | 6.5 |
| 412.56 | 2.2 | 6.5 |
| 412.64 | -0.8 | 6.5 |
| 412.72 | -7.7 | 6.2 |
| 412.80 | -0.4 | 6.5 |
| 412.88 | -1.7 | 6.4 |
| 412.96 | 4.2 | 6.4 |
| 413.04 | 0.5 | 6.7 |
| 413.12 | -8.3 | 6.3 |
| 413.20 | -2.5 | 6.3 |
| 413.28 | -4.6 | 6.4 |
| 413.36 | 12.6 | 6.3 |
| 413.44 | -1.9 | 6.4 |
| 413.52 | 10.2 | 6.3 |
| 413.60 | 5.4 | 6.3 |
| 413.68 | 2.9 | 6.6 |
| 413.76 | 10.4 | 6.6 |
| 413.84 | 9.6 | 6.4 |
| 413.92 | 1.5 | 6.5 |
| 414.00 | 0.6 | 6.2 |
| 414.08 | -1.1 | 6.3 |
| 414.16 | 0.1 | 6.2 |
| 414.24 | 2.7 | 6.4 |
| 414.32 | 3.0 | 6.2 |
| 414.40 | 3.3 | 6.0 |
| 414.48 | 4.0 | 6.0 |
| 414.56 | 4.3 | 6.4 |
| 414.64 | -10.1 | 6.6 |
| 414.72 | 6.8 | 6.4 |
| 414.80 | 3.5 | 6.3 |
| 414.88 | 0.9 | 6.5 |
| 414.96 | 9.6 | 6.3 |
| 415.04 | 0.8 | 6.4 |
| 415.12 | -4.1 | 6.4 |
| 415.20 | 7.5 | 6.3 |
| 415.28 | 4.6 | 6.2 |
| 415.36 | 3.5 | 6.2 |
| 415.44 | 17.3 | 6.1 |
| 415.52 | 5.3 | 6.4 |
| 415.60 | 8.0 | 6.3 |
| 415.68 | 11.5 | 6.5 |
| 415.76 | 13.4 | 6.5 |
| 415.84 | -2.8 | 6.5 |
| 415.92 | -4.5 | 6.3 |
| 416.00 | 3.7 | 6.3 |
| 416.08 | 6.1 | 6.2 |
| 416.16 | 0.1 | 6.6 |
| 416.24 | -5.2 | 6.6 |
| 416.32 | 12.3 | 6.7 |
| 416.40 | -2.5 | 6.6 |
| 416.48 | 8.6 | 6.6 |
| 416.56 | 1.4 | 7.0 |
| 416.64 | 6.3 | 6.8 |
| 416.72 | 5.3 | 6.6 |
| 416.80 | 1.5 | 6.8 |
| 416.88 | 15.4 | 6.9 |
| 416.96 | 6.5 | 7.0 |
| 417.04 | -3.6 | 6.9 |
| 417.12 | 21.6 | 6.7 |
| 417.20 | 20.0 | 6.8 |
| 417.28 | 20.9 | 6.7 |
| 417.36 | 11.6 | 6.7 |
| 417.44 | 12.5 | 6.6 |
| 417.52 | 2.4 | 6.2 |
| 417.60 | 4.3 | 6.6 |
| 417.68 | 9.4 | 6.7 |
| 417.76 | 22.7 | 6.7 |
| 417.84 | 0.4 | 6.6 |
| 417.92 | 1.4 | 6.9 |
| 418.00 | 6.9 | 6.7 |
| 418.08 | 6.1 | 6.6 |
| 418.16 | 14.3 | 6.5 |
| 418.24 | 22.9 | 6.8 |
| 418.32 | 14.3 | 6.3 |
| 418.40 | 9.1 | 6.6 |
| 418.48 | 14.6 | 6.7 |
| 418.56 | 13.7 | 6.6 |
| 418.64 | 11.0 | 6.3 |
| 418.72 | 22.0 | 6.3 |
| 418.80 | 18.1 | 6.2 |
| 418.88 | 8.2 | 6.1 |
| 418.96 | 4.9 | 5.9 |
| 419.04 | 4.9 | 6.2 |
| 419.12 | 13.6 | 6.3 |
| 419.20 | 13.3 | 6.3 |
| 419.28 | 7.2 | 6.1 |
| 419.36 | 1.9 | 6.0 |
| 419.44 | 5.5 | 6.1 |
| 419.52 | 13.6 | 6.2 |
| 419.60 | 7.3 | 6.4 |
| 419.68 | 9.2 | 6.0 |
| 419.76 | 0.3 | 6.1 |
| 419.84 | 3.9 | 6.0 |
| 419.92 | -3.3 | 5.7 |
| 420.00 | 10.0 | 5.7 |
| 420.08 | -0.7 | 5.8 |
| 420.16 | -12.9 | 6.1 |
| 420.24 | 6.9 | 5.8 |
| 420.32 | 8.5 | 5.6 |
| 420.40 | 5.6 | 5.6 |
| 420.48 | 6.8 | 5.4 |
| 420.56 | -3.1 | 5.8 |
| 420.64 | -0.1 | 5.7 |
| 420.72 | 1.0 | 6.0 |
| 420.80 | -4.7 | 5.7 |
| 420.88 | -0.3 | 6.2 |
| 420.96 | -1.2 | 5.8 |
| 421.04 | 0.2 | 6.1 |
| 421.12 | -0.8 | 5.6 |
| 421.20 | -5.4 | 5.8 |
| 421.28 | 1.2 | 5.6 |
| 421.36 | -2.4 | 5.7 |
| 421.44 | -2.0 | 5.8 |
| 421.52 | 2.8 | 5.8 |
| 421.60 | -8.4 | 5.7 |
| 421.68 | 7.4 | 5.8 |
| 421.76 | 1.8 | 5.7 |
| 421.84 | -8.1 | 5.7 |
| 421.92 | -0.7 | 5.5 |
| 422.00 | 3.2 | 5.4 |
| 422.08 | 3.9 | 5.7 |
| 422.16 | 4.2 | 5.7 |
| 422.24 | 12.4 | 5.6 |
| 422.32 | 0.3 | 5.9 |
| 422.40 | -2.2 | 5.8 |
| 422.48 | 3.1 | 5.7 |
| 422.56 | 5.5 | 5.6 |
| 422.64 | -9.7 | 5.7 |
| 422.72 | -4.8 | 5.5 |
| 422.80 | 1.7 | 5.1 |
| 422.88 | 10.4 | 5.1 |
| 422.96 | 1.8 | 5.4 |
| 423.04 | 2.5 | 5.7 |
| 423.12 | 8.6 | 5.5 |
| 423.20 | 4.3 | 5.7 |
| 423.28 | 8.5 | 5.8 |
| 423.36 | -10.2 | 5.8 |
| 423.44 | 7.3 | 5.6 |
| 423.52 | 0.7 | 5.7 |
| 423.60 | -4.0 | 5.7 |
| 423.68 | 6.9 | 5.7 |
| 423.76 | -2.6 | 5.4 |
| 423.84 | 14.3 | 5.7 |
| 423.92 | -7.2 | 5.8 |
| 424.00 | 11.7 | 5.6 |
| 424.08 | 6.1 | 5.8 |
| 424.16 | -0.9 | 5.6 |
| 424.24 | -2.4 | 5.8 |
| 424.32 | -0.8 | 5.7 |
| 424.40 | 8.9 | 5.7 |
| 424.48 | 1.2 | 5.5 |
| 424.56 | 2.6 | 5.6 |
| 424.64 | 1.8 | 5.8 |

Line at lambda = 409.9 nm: Lyman alpha 1216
